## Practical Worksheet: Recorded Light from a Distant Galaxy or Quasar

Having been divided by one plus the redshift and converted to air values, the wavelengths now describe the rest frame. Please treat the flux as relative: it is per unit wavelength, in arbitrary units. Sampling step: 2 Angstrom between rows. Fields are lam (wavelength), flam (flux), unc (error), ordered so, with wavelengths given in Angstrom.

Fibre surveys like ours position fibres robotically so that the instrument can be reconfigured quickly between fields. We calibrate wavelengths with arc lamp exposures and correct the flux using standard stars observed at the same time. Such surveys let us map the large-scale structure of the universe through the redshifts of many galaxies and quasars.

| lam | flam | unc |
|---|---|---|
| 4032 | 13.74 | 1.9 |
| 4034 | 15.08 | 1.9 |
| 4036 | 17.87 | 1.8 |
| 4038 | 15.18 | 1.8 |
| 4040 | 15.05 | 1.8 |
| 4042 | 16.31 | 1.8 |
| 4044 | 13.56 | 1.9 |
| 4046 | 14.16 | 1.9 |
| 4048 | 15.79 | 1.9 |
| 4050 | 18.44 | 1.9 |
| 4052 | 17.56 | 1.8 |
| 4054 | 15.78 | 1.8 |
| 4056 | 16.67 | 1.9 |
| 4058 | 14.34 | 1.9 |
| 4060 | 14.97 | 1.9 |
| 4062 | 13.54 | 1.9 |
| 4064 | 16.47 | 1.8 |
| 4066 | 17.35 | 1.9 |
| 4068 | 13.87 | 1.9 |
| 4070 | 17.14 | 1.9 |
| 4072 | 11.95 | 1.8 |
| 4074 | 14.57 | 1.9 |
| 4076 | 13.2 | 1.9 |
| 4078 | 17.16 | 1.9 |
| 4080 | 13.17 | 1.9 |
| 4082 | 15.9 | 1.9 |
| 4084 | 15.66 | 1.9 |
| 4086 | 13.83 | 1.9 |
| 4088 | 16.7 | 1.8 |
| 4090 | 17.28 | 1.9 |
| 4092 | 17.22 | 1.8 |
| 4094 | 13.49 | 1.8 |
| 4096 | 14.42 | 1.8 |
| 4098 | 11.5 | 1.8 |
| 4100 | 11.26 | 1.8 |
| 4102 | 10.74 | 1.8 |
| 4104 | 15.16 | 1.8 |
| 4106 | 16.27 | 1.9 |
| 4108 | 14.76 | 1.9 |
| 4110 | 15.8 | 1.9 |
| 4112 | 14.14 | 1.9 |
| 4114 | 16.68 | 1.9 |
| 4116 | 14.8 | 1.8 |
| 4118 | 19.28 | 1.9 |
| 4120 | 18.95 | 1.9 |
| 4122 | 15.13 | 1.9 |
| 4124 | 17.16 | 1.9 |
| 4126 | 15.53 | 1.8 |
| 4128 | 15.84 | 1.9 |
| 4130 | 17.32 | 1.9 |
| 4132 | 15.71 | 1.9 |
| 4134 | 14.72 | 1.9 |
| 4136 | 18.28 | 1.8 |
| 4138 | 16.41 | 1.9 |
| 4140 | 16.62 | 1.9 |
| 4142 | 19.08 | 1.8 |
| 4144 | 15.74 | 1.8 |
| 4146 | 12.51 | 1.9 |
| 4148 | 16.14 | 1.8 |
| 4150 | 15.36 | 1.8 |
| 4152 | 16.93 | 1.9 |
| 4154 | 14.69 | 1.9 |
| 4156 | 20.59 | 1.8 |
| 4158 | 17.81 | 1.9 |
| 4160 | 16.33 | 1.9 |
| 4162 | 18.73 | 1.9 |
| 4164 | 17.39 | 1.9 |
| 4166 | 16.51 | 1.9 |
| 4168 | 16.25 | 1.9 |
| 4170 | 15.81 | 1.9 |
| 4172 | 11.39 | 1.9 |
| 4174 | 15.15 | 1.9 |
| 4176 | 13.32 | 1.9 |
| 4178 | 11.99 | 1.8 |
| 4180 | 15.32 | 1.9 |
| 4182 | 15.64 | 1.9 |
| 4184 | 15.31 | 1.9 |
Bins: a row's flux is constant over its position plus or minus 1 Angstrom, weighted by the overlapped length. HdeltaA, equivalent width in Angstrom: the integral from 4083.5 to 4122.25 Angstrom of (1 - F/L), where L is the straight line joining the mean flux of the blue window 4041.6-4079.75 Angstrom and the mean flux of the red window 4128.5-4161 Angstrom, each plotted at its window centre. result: 1.9 Angstrom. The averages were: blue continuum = 15.4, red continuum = 16.5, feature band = 15.1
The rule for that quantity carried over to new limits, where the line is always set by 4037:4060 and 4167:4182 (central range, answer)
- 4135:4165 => -4.7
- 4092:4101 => 1.2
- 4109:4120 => -1.1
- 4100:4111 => 0.6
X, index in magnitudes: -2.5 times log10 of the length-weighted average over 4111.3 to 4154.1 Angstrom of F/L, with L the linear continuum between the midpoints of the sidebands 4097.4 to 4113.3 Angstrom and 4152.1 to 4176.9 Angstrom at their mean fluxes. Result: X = -0.10 mag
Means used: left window 13.8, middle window 16.3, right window 16.2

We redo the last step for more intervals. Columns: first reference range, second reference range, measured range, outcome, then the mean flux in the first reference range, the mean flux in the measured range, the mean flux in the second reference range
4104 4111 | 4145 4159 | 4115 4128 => -0.06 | 15.5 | 16.7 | 16.3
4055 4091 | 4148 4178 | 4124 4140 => -0.04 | 15.2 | 16.3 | 16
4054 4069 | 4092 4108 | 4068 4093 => -0.06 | 15.3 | 15.3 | 13.6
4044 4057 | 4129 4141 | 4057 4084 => 0.09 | 16.2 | 14.9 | 16.5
